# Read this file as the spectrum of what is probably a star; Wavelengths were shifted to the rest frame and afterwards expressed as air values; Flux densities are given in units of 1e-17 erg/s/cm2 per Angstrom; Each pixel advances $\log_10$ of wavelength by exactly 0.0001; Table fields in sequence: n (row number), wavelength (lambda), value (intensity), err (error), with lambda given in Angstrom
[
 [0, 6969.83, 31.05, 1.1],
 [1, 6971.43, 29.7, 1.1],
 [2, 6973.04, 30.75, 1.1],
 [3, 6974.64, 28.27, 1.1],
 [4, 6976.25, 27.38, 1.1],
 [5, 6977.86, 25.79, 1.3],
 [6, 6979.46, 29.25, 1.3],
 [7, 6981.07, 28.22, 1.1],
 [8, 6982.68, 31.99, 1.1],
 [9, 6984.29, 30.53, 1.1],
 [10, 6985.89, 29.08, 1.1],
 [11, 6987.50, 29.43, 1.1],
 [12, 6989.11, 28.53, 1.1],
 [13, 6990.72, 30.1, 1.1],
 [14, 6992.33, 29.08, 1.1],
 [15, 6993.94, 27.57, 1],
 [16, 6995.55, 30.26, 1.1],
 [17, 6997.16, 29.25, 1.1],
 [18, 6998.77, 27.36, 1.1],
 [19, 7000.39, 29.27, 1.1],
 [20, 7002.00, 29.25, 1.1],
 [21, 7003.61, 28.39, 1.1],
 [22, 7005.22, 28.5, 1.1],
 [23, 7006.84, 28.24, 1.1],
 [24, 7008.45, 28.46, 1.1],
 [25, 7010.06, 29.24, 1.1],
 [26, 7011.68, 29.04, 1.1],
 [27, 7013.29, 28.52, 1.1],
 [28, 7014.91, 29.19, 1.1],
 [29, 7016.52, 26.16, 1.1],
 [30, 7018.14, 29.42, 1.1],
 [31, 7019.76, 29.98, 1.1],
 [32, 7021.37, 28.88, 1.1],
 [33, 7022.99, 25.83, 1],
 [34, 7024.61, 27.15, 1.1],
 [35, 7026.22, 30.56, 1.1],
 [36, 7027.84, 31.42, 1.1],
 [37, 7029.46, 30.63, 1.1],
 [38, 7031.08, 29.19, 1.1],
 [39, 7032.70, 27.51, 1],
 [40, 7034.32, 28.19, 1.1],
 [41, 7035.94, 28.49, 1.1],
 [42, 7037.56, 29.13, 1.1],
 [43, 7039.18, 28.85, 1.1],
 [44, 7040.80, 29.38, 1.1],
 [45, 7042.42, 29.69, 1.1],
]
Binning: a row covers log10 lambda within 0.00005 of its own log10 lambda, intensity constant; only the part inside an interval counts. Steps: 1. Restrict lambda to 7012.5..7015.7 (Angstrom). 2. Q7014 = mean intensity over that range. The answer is 28.8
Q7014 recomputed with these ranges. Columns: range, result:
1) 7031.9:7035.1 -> 27.8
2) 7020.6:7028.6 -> 28.8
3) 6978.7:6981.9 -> 28.7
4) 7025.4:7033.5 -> 29.9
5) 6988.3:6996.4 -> 29.1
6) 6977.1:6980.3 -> 27.6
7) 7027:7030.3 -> 31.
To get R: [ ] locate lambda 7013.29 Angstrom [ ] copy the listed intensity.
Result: 28.52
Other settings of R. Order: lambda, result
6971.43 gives 29.7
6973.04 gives 30.75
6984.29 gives 30.53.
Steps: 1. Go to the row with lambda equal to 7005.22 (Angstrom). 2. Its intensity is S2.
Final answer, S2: 28.5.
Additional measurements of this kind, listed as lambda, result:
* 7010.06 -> 29.24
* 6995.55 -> 30.26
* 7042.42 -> 29.69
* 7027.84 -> 31.42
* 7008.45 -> 28.46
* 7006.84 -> 28.24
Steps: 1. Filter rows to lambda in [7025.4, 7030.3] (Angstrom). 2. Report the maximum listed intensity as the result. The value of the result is 31.42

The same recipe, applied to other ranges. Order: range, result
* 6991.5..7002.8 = 30.26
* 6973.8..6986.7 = 31.99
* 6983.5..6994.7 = 30.53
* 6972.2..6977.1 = 30.75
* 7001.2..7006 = 29.25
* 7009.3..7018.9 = 29.42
